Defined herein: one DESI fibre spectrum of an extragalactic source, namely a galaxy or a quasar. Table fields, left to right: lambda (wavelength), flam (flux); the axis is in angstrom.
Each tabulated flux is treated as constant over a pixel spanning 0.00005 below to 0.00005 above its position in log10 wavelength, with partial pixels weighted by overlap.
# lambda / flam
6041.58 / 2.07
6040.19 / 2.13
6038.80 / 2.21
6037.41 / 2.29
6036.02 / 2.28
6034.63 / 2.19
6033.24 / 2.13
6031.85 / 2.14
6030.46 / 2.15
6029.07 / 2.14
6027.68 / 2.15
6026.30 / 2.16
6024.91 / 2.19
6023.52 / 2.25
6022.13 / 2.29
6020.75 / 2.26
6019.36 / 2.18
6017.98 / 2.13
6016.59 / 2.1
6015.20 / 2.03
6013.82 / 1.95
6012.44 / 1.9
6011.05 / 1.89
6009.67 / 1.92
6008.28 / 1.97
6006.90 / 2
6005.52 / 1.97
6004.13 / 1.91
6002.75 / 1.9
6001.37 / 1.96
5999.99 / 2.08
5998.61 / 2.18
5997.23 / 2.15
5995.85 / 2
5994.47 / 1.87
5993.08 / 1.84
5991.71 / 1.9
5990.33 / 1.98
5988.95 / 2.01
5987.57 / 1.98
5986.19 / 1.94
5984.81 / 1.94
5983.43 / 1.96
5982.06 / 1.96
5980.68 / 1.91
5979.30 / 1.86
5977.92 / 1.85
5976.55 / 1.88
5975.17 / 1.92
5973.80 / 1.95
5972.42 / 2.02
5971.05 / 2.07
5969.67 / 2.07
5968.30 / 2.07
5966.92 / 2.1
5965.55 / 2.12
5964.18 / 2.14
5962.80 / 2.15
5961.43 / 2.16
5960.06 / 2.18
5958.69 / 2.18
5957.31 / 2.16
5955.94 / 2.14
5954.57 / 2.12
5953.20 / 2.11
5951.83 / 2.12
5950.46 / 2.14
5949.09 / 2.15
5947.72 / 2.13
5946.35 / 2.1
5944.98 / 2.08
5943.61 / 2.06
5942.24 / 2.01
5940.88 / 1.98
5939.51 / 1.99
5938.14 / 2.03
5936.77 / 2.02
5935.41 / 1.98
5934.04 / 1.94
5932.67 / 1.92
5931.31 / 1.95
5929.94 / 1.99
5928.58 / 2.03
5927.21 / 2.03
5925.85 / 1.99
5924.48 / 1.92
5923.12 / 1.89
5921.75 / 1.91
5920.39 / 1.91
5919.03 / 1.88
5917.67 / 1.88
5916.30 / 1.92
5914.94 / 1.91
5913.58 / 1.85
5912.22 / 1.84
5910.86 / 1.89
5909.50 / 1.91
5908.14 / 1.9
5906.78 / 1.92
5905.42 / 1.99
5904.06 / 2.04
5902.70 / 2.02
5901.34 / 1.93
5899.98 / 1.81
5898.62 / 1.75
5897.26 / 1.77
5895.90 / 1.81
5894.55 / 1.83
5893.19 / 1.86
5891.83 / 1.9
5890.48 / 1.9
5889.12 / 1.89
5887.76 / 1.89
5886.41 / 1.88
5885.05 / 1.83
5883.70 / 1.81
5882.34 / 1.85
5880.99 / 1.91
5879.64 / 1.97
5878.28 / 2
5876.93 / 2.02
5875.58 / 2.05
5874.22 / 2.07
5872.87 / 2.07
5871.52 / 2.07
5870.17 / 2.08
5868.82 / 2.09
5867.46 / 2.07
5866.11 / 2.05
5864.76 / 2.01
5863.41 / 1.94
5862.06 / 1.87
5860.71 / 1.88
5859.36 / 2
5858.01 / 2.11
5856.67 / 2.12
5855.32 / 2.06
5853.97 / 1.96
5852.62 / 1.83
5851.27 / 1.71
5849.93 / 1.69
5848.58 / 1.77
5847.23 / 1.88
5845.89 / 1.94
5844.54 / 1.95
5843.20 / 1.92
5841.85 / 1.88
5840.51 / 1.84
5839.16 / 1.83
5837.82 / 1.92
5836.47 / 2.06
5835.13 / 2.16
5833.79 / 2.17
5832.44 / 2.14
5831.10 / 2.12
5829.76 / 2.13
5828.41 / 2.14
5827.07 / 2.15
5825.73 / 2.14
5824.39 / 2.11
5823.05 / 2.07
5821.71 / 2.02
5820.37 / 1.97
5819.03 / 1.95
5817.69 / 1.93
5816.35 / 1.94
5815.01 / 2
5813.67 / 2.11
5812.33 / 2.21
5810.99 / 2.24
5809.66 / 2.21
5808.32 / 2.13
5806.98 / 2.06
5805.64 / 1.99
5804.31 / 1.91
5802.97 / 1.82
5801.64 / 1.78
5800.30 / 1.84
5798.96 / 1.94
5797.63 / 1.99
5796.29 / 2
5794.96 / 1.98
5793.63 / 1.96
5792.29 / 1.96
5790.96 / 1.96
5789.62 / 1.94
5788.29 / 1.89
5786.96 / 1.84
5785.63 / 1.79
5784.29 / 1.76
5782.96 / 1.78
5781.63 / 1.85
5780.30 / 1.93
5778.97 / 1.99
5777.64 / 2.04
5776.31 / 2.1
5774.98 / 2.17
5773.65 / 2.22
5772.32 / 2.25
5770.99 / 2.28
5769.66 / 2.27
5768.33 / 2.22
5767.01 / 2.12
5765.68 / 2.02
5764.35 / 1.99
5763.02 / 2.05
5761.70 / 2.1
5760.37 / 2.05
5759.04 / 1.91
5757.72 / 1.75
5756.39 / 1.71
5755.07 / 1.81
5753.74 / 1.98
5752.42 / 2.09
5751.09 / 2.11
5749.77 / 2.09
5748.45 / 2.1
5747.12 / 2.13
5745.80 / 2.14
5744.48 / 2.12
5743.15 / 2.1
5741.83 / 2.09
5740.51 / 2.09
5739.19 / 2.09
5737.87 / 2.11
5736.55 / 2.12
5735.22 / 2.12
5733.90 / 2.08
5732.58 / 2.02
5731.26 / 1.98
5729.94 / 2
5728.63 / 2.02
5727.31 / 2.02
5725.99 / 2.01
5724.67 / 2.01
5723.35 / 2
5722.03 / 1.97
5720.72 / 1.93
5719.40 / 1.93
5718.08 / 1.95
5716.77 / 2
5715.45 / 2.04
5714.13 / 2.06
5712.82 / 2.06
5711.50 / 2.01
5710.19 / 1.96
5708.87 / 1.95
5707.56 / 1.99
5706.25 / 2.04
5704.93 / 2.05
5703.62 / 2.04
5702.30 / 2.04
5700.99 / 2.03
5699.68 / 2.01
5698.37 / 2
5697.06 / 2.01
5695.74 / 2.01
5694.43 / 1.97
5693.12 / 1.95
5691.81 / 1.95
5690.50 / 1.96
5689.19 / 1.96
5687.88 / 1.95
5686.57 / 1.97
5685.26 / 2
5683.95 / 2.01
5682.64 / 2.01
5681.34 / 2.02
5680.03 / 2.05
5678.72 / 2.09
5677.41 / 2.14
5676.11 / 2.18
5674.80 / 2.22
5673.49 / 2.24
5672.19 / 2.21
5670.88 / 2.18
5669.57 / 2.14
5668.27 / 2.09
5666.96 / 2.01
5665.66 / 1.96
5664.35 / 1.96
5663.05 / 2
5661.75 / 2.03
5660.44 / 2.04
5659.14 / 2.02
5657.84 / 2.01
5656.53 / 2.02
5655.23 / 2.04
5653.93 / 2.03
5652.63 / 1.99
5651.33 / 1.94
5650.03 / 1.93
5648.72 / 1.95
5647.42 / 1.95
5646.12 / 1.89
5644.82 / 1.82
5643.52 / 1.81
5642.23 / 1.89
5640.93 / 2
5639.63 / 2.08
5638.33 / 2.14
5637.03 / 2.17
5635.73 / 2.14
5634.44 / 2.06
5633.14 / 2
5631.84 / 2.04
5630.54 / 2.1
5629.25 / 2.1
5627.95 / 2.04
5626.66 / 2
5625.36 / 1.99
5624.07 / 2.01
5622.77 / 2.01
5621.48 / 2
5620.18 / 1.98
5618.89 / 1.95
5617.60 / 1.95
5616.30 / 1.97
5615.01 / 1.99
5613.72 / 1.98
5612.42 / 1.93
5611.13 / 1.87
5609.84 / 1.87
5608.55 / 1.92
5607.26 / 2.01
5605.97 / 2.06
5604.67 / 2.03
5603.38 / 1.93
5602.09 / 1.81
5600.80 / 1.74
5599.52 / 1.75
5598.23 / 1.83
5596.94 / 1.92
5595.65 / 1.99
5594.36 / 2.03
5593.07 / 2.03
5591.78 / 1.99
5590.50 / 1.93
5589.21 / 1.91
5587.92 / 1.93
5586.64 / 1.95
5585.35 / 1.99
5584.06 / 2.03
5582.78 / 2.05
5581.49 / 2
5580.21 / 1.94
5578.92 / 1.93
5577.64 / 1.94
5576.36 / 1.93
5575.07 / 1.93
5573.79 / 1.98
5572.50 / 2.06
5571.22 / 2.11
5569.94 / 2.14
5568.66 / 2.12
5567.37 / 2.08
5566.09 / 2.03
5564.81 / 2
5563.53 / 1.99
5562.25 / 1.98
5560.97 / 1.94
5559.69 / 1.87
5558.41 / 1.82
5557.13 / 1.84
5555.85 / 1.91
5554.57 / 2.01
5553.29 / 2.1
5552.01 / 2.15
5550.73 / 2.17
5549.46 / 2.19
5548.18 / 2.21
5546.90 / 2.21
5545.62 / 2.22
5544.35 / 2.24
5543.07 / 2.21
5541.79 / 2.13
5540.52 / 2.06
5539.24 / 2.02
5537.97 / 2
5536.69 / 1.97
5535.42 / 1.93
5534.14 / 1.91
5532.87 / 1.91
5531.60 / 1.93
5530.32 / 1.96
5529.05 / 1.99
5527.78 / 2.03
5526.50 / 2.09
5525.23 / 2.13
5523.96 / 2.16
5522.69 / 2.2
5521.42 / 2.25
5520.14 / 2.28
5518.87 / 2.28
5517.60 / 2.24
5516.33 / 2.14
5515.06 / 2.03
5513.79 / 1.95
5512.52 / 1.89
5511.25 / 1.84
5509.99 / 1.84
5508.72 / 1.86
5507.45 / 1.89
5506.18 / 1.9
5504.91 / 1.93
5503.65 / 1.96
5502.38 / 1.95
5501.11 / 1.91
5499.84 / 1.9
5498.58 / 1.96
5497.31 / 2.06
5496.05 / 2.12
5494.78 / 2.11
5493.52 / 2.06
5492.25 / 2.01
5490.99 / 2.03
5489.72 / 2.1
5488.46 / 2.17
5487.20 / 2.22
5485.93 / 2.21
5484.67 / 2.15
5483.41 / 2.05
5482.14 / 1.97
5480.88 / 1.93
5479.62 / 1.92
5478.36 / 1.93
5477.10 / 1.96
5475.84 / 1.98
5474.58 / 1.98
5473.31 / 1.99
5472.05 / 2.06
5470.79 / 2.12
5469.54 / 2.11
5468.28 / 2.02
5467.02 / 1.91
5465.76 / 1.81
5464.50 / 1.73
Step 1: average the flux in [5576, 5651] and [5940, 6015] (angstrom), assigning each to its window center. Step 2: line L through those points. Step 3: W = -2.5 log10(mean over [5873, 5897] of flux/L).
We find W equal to 0.05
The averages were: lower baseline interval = 1.97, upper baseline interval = 2.02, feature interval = 1.91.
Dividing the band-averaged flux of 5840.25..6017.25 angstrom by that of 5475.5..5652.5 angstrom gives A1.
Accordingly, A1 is 1.0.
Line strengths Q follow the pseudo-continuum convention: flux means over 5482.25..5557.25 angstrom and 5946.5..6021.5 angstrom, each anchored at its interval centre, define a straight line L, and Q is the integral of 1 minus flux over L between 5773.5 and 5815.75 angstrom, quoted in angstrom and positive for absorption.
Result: 1.3 angstrom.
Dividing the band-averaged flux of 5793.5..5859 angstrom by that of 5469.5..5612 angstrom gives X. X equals 1.0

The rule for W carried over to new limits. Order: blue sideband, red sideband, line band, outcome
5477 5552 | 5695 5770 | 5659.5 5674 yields -0.02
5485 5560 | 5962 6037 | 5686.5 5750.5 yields 0.01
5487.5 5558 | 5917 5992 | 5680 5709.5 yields 0.02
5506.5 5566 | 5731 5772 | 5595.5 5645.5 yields 0.04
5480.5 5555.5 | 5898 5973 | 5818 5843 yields -0.01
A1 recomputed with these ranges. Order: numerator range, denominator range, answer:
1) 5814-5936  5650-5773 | 0.96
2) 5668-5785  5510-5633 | 1.01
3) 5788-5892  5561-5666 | 1.00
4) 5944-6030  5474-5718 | 1.02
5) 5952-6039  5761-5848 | 1.02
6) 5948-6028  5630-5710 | 1.01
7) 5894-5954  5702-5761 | 0.97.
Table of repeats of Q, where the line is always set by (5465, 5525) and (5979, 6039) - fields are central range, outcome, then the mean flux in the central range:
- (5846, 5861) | 0.97 angstrom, 1.91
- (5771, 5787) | 0.36 angstrom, 1.99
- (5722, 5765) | 0.19 angstrom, 2.03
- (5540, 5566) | -0.39 angstrom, 2.06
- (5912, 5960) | 0.83 angstrom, 2.01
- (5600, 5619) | 0.95 angstrom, 1.93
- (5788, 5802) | 0.73 angstrom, 1.93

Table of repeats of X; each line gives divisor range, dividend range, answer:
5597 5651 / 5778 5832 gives 1.01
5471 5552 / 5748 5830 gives 0.98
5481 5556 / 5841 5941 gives 0.94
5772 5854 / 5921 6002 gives 1.02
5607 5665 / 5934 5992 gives 1.02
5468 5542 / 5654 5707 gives 1.01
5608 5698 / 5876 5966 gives 0.98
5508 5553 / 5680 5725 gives 0.96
